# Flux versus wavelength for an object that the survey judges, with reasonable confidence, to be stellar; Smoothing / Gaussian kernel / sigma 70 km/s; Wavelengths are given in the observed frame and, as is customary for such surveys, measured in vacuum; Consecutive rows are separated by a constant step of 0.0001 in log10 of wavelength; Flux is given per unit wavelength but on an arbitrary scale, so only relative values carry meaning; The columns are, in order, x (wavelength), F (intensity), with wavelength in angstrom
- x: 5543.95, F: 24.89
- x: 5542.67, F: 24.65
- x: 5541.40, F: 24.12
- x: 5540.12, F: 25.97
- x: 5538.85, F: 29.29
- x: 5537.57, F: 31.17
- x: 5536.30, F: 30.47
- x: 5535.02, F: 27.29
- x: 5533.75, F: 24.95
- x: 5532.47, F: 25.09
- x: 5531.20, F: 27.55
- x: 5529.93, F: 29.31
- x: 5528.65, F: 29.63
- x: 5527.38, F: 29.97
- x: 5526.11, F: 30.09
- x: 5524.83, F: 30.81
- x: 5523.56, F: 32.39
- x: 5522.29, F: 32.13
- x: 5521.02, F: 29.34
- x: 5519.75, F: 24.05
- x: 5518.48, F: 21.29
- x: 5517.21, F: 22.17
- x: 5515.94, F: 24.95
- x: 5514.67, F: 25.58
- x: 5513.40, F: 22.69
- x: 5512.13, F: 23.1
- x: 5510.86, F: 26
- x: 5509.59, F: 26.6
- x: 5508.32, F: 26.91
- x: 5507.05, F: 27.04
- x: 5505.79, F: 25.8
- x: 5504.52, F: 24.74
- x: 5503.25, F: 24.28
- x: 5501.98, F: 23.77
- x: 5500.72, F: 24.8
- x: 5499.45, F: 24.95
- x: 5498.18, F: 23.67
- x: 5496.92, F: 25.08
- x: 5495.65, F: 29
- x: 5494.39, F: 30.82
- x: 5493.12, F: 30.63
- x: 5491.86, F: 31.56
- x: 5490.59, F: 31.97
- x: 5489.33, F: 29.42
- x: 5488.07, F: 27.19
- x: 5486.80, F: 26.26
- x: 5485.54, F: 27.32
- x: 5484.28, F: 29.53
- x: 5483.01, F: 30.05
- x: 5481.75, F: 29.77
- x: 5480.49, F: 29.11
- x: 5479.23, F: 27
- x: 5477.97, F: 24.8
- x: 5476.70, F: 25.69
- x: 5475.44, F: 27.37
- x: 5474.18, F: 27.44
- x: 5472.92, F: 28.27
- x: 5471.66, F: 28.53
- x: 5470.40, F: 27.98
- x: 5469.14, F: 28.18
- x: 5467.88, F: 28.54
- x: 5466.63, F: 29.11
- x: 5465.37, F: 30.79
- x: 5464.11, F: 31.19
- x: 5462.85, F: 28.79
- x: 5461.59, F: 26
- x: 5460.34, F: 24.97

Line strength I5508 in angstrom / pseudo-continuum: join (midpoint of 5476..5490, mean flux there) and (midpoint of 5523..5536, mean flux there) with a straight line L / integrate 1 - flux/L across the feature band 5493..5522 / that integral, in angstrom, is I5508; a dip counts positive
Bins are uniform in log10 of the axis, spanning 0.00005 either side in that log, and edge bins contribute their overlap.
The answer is 2.8 angstrom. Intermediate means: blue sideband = 27.8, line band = 25.5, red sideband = 28.7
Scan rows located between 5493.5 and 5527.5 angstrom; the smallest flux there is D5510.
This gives 21.29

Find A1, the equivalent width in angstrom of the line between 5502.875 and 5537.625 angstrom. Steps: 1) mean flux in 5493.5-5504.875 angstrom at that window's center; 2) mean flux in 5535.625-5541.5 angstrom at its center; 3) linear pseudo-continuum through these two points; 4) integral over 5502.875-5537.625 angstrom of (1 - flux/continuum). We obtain 0.5 angstrom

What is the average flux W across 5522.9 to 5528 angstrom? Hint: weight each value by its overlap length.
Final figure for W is 30.8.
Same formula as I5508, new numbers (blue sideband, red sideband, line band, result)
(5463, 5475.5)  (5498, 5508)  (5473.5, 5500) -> -1.22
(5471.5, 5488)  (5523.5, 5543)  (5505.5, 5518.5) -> 1.46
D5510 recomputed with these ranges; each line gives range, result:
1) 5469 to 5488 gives 24.8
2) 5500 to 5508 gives 23.77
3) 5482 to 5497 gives 25.08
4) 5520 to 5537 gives 24.95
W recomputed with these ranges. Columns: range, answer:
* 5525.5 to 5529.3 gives 29.9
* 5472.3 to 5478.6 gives 26.7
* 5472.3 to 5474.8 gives 27.9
